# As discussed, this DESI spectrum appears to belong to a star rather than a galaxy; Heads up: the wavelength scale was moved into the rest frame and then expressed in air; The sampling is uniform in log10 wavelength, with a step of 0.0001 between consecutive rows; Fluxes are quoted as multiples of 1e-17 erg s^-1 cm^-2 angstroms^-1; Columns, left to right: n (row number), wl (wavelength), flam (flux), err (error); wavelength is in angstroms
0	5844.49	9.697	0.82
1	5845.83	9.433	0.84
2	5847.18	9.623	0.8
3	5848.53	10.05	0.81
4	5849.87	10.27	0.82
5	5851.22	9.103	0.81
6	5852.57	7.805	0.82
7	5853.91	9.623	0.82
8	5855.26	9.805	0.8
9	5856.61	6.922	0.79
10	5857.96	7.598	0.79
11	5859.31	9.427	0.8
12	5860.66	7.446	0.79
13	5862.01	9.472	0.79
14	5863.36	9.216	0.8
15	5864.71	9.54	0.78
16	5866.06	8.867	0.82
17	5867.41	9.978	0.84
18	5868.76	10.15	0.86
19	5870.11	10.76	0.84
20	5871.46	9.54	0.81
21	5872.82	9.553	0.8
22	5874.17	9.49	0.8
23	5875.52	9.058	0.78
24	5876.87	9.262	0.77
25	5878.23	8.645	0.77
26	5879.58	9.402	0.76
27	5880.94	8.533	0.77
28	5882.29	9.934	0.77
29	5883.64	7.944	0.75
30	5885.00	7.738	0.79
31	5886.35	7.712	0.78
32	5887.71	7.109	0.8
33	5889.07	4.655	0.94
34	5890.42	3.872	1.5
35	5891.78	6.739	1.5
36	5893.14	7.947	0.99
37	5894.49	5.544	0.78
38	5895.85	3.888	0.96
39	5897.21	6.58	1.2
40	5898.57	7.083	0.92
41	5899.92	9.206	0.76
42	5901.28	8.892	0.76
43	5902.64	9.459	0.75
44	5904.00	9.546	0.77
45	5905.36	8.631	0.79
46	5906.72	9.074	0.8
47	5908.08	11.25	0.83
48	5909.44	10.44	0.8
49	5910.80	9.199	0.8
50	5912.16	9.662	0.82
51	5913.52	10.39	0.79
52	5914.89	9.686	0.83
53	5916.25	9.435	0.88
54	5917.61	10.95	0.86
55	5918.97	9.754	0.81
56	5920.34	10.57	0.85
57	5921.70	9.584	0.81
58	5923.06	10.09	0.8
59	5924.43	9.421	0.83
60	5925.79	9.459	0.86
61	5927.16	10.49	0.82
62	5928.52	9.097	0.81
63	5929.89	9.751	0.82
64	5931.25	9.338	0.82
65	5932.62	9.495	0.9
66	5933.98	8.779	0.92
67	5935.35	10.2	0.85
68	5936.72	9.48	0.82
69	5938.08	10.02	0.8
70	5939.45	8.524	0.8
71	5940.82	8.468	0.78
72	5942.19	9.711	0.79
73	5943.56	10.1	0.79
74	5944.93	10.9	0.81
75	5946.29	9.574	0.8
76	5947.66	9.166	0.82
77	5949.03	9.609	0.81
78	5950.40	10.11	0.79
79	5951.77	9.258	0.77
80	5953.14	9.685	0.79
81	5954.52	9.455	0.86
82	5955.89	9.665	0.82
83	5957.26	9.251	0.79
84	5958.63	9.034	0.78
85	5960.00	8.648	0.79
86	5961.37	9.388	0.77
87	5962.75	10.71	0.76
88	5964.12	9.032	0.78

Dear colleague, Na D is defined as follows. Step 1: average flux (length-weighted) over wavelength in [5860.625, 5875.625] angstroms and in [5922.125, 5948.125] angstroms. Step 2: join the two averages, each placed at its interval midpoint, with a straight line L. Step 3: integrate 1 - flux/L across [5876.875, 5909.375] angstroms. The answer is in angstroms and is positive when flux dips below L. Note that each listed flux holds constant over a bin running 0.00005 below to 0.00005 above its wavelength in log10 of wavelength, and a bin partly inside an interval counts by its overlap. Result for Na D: 5.67 angstroms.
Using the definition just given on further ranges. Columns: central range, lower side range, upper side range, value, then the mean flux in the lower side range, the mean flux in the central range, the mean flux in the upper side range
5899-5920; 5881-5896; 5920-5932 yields -3.1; 6.82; 9.69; 9.73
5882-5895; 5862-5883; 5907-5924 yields 3.8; 9.46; 6.85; 10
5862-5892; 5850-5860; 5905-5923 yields 1.8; 8.7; 8.58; 9.93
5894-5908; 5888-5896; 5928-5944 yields -3.3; 5.62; 7.97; 9.4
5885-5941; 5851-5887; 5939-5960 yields 3.1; 8.98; 8.76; 9.48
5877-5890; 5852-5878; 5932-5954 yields 1.8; 9.13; 7.93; 9.57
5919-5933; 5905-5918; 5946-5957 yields 0.0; 9.88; 9.73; 9.55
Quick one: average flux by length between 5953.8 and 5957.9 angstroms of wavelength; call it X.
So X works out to 9.45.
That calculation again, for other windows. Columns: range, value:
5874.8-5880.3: 9.09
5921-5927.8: 9.81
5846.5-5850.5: 9.98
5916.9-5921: 10.4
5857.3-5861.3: 8.16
